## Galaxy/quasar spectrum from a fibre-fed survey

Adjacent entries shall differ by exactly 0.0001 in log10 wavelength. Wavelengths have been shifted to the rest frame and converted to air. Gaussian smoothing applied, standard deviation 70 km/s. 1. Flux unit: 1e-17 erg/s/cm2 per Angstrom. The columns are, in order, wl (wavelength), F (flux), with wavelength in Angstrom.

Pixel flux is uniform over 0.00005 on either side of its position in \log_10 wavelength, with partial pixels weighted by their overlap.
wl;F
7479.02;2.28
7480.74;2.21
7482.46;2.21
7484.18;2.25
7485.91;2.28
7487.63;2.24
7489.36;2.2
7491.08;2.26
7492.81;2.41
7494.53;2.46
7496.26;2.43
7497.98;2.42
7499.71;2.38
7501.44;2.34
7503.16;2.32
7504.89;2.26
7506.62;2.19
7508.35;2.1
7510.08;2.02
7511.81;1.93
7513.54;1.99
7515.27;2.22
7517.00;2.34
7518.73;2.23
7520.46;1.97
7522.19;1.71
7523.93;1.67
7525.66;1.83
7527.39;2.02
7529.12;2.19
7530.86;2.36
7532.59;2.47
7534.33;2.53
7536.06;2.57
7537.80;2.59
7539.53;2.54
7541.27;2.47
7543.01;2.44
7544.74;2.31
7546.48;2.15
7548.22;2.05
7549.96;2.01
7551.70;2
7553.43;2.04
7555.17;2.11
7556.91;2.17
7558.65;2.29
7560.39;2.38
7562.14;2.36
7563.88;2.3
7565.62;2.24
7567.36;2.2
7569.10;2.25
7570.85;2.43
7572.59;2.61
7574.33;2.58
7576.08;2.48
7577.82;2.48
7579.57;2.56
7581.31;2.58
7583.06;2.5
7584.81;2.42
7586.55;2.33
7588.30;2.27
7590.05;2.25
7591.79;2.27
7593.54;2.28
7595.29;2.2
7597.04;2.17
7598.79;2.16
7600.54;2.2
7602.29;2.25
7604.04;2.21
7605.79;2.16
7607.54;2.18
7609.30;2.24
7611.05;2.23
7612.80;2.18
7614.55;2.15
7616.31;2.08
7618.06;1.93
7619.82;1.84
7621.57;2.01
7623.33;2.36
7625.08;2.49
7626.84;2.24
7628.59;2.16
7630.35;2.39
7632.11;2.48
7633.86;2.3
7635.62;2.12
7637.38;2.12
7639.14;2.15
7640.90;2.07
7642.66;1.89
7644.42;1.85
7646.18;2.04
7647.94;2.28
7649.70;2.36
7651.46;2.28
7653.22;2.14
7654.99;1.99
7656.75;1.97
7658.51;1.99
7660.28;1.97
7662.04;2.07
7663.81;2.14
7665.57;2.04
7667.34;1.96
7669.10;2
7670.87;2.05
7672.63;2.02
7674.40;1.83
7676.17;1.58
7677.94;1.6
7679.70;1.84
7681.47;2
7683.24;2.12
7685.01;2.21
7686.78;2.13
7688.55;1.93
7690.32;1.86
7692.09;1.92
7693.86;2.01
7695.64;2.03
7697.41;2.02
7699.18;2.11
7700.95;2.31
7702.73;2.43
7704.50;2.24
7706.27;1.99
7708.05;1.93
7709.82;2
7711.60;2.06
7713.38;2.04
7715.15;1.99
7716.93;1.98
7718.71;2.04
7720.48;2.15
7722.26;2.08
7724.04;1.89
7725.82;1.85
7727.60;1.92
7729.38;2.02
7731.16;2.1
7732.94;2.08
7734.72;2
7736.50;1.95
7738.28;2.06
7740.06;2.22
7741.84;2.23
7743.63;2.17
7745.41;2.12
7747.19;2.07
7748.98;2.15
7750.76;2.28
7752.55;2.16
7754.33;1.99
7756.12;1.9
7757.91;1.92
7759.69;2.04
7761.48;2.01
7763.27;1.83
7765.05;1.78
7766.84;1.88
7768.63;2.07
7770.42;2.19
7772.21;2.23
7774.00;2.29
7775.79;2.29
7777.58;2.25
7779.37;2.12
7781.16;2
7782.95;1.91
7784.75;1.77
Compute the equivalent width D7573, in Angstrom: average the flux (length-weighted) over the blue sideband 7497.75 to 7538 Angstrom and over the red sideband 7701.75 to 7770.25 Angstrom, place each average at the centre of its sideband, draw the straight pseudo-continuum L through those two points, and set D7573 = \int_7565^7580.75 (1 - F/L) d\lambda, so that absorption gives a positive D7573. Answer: -2.1 Angstrom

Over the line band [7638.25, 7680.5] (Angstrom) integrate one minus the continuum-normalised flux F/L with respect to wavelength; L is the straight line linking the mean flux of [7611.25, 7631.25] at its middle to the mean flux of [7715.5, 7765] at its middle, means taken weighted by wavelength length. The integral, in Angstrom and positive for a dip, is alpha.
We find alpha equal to 2.4 Angstrom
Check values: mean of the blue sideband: 2.17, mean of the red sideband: 2.04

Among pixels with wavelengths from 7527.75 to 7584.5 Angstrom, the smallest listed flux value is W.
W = 2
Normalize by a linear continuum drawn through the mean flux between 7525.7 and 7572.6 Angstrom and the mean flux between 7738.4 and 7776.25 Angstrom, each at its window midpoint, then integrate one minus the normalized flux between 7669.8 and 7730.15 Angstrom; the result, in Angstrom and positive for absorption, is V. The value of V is 3.8 Angstrom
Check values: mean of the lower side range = 2.29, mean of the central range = 2.01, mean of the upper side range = 2.08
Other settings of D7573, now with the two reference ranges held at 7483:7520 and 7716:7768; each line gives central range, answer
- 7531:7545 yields -1.7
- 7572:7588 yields -2.3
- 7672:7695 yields 1.7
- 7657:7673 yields 0.6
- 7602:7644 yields -0.7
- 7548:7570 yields 0.1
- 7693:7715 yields -0.3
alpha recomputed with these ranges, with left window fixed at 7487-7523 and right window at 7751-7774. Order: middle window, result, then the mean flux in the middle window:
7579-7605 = -1.94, 2.31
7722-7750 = -0.26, 2.06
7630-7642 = -0.60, 2.22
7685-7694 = 0.36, 1.99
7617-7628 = -0.11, 2.15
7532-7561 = -1.57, 2.3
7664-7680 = 1.49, 1.89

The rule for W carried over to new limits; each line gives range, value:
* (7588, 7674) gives 1.84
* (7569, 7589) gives 2.25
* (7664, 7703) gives 1.58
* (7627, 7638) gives 2.12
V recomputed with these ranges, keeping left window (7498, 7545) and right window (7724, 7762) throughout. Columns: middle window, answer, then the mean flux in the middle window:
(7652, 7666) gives 0.5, 2.04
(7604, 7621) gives 0.3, 2.11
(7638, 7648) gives 0.5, 2.03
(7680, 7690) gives 0.2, 2.05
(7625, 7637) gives -0.8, 2.29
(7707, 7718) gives 0.4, 2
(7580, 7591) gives -1.1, 2.4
